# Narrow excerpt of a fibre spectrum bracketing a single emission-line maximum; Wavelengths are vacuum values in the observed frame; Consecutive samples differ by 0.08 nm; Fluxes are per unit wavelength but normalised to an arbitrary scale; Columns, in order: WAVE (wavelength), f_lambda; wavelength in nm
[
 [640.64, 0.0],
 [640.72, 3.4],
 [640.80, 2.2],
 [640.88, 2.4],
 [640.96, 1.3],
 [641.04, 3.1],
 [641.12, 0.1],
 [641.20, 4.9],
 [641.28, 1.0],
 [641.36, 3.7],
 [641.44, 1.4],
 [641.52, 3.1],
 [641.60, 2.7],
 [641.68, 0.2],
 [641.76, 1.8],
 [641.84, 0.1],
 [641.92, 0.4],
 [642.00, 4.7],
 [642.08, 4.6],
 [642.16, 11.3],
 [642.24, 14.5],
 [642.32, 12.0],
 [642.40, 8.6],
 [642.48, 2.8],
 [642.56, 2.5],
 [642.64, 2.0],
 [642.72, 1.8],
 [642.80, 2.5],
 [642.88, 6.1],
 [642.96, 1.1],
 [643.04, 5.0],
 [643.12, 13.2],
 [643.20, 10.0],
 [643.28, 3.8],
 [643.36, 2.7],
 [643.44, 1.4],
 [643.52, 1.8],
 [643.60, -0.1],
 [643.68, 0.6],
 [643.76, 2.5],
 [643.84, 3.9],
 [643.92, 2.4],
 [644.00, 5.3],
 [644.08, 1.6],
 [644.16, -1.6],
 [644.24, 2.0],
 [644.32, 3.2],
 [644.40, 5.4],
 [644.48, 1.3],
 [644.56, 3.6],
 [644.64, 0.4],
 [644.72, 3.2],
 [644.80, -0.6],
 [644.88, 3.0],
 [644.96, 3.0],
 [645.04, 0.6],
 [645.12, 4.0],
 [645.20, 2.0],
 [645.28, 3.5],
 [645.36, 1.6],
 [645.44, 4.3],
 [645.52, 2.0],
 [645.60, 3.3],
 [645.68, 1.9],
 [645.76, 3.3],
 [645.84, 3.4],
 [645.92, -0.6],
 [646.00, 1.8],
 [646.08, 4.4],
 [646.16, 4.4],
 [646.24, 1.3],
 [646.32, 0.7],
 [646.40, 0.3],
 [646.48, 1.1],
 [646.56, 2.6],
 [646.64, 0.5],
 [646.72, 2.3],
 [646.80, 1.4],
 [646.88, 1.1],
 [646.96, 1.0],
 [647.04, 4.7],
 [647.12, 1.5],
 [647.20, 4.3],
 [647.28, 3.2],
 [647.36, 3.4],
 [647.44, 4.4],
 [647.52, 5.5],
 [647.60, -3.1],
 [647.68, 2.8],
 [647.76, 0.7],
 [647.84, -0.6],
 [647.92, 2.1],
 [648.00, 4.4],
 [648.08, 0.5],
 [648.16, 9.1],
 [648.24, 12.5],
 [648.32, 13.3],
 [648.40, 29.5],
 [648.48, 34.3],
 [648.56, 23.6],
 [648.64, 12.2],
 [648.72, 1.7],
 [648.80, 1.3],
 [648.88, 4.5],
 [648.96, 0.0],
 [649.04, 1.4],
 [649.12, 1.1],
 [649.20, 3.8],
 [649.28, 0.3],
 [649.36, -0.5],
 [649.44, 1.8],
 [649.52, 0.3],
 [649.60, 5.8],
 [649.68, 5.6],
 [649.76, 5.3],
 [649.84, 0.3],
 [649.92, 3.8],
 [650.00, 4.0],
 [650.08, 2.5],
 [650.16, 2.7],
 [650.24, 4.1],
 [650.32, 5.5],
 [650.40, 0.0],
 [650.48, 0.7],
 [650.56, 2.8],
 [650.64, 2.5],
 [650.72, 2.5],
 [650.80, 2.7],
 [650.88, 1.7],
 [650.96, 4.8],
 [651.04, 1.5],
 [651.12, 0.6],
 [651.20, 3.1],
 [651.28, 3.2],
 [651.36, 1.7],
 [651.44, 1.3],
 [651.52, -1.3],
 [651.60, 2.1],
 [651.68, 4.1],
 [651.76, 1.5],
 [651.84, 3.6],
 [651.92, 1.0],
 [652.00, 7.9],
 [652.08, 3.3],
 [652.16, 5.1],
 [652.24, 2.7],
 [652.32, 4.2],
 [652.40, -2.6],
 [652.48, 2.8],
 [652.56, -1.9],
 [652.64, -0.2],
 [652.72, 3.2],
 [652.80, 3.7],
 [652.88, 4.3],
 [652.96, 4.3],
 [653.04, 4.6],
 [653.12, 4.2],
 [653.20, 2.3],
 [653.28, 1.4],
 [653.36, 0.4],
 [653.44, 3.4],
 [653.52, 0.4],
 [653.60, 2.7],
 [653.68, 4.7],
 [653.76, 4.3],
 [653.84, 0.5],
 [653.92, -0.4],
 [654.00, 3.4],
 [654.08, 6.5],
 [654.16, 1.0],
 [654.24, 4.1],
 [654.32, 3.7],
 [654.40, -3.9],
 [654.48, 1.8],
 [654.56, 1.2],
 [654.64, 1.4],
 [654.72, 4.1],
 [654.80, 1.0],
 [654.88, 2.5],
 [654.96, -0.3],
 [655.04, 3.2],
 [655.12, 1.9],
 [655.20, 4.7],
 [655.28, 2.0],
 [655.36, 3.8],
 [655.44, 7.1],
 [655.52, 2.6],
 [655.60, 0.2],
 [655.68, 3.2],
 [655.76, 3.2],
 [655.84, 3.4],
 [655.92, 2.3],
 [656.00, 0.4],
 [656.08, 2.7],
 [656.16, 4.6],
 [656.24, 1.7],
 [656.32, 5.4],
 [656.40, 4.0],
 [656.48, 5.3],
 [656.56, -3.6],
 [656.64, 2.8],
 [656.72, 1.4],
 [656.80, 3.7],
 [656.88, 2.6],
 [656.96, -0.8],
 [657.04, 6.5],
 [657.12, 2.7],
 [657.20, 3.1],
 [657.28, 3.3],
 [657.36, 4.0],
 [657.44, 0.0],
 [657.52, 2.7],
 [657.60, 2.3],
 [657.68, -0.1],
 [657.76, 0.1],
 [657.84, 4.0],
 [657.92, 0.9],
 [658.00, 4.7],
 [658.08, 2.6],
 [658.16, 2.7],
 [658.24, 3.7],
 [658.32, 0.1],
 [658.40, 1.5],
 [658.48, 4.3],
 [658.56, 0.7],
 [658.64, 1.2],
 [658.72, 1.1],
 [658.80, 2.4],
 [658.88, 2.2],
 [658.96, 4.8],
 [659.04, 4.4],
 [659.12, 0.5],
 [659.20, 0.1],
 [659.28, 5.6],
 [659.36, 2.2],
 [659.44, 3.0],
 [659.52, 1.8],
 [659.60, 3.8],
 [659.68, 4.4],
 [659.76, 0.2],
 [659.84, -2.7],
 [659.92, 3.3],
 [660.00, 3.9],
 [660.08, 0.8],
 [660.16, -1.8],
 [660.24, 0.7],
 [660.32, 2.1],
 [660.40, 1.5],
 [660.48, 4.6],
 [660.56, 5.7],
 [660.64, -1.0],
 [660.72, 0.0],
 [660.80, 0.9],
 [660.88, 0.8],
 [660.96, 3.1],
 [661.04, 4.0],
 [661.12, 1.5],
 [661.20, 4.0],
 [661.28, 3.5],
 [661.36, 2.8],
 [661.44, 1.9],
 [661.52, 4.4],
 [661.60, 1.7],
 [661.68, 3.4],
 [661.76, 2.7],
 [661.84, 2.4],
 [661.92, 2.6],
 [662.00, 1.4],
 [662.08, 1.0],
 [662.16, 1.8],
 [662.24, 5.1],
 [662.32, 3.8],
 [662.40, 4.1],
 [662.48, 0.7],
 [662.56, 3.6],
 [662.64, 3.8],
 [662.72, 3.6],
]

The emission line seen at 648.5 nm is [O III]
